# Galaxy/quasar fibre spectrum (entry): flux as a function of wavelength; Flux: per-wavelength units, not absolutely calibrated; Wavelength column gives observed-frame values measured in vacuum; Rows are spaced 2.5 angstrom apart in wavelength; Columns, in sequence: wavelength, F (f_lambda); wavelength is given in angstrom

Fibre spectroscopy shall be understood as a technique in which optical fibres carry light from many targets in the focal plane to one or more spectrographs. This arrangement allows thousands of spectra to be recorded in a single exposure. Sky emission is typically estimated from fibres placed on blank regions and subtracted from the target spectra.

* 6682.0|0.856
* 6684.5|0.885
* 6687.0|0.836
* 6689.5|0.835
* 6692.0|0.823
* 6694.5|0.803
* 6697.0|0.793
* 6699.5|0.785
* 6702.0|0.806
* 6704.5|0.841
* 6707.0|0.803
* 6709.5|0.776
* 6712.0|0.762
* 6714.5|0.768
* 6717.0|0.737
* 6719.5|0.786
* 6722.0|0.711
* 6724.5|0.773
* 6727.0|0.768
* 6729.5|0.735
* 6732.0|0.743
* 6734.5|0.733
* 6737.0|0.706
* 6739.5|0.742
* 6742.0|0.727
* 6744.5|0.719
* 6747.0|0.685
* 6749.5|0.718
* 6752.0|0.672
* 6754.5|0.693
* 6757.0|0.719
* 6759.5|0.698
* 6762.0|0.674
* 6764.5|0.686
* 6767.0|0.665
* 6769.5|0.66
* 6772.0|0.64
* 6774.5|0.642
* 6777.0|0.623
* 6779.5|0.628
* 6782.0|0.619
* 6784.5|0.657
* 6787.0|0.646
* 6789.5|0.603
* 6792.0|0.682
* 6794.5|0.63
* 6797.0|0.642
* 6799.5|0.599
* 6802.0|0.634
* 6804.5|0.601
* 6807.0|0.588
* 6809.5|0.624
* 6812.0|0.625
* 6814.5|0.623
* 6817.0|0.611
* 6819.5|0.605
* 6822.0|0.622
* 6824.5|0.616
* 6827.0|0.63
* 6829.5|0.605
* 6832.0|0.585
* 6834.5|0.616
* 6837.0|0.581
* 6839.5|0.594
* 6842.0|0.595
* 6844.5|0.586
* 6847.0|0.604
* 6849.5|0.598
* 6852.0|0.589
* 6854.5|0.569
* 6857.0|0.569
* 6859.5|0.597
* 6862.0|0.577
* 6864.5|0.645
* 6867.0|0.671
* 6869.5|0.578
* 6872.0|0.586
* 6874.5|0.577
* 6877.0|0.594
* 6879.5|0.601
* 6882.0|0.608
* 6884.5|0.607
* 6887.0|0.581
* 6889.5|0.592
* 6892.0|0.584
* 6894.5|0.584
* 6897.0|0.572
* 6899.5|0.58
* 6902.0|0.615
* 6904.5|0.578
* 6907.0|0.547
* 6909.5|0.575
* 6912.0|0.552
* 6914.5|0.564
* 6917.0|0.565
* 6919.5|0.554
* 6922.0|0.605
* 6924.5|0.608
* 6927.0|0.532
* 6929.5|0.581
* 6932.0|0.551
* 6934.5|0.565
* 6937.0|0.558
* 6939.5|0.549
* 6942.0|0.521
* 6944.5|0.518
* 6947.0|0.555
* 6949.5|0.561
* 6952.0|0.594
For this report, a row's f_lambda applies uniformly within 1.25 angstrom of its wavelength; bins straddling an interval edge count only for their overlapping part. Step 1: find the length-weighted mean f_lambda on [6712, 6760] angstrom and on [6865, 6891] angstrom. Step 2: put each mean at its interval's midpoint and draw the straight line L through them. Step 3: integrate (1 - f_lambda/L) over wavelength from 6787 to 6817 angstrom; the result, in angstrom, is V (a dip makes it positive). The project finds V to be 2.1 angstrom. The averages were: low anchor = 0.729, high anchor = 0.601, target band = 0.623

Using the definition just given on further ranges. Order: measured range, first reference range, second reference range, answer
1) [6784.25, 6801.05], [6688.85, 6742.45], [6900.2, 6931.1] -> 1.42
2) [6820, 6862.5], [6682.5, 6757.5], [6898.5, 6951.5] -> 3.24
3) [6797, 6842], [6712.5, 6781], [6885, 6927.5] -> 2.59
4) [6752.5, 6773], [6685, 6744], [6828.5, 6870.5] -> 0.91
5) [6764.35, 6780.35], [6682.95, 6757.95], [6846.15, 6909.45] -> 1.35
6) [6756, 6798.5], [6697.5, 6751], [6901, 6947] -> 3.03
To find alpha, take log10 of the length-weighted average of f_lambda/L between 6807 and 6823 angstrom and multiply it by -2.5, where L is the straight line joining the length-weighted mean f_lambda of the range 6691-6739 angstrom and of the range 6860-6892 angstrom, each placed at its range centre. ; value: 0.08 mag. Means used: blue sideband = 0.77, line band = 0.616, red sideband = 0.601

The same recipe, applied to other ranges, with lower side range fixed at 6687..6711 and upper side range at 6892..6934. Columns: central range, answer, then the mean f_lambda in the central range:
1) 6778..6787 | 0.129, 0.636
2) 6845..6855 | 0.090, 0.591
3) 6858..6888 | 0.027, 0.602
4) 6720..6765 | 0.062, 0.718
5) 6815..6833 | 0.101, 0.611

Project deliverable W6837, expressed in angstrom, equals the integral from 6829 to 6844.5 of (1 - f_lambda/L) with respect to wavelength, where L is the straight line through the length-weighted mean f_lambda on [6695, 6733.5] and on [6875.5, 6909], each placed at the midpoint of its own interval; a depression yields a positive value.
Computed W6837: 1.21 angstrom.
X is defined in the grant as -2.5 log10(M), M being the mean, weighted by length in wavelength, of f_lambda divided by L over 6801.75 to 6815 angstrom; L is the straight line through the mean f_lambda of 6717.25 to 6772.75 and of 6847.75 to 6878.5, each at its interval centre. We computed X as 0.06 mag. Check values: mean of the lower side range 0.713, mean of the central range 0.614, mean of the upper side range 0.596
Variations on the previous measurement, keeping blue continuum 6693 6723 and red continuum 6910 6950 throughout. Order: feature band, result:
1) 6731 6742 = 0.03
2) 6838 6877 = 0.06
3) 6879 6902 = 0.01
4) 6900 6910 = 0.01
